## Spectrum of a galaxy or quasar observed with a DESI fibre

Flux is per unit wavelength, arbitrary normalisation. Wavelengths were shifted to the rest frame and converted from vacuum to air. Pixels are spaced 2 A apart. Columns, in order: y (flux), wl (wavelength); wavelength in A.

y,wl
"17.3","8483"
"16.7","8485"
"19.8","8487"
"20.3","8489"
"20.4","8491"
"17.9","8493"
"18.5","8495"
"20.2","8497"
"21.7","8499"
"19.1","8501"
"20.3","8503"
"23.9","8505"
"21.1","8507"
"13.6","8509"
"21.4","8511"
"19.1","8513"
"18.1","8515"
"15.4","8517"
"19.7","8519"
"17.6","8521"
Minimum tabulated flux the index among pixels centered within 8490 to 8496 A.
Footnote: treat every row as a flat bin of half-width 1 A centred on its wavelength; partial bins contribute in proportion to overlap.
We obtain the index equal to 17.9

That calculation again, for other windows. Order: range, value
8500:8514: 13.6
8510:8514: 19.1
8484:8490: 16.7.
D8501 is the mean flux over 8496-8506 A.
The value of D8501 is 21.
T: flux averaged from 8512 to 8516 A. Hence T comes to 18.6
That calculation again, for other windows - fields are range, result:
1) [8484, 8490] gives 18.9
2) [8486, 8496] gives 19.4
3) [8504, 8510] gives 19.5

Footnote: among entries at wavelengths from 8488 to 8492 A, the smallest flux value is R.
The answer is 20.3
